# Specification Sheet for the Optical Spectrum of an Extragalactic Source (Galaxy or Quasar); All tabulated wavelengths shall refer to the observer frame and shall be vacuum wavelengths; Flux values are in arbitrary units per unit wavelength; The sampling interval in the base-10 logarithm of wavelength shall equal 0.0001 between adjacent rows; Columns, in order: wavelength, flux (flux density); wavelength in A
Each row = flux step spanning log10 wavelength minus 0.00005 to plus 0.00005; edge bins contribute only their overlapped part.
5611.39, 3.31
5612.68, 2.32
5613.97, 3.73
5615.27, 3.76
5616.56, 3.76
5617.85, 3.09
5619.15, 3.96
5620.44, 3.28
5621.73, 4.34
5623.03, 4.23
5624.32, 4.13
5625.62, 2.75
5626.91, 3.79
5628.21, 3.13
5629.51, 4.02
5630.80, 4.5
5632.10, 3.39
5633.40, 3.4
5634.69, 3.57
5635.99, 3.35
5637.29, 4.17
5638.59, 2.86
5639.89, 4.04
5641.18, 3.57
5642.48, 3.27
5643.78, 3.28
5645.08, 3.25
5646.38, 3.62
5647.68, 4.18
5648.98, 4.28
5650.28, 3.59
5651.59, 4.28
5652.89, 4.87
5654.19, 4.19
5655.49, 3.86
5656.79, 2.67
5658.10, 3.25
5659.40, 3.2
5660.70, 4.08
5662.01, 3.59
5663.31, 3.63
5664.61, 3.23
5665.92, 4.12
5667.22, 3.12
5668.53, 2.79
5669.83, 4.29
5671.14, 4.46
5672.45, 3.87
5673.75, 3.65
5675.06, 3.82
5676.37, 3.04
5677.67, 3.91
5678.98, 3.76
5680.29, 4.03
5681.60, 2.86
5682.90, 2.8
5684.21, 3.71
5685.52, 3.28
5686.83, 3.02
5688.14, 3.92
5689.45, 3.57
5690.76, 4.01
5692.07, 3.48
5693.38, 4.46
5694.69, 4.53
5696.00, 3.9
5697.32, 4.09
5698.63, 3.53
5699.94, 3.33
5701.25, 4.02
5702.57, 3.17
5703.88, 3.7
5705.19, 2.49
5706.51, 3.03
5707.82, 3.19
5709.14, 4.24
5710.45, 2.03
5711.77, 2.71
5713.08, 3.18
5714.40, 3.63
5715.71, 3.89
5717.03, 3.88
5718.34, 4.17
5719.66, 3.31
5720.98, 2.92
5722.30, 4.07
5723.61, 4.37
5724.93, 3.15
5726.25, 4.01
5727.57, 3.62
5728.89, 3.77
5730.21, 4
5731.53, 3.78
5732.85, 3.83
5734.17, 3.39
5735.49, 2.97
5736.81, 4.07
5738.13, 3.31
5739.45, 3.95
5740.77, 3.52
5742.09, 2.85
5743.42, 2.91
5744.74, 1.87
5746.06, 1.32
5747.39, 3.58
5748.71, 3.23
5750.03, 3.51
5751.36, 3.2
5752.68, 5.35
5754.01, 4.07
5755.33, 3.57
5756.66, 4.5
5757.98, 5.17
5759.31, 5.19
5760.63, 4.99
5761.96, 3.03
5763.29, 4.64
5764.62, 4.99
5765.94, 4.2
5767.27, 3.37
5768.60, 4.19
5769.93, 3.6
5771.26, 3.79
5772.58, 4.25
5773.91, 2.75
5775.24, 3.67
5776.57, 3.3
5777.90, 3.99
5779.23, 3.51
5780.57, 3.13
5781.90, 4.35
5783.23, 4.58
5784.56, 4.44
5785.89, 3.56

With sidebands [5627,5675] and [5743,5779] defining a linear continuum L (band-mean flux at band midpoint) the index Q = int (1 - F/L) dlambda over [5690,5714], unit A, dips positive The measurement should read 1.5 A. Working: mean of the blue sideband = 3.69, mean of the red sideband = 3.79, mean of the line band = 3.51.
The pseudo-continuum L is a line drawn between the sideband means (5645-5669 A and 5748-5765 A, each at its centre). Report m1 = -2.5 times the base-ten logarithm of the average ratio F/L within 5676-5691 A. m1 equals 0.10 mag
